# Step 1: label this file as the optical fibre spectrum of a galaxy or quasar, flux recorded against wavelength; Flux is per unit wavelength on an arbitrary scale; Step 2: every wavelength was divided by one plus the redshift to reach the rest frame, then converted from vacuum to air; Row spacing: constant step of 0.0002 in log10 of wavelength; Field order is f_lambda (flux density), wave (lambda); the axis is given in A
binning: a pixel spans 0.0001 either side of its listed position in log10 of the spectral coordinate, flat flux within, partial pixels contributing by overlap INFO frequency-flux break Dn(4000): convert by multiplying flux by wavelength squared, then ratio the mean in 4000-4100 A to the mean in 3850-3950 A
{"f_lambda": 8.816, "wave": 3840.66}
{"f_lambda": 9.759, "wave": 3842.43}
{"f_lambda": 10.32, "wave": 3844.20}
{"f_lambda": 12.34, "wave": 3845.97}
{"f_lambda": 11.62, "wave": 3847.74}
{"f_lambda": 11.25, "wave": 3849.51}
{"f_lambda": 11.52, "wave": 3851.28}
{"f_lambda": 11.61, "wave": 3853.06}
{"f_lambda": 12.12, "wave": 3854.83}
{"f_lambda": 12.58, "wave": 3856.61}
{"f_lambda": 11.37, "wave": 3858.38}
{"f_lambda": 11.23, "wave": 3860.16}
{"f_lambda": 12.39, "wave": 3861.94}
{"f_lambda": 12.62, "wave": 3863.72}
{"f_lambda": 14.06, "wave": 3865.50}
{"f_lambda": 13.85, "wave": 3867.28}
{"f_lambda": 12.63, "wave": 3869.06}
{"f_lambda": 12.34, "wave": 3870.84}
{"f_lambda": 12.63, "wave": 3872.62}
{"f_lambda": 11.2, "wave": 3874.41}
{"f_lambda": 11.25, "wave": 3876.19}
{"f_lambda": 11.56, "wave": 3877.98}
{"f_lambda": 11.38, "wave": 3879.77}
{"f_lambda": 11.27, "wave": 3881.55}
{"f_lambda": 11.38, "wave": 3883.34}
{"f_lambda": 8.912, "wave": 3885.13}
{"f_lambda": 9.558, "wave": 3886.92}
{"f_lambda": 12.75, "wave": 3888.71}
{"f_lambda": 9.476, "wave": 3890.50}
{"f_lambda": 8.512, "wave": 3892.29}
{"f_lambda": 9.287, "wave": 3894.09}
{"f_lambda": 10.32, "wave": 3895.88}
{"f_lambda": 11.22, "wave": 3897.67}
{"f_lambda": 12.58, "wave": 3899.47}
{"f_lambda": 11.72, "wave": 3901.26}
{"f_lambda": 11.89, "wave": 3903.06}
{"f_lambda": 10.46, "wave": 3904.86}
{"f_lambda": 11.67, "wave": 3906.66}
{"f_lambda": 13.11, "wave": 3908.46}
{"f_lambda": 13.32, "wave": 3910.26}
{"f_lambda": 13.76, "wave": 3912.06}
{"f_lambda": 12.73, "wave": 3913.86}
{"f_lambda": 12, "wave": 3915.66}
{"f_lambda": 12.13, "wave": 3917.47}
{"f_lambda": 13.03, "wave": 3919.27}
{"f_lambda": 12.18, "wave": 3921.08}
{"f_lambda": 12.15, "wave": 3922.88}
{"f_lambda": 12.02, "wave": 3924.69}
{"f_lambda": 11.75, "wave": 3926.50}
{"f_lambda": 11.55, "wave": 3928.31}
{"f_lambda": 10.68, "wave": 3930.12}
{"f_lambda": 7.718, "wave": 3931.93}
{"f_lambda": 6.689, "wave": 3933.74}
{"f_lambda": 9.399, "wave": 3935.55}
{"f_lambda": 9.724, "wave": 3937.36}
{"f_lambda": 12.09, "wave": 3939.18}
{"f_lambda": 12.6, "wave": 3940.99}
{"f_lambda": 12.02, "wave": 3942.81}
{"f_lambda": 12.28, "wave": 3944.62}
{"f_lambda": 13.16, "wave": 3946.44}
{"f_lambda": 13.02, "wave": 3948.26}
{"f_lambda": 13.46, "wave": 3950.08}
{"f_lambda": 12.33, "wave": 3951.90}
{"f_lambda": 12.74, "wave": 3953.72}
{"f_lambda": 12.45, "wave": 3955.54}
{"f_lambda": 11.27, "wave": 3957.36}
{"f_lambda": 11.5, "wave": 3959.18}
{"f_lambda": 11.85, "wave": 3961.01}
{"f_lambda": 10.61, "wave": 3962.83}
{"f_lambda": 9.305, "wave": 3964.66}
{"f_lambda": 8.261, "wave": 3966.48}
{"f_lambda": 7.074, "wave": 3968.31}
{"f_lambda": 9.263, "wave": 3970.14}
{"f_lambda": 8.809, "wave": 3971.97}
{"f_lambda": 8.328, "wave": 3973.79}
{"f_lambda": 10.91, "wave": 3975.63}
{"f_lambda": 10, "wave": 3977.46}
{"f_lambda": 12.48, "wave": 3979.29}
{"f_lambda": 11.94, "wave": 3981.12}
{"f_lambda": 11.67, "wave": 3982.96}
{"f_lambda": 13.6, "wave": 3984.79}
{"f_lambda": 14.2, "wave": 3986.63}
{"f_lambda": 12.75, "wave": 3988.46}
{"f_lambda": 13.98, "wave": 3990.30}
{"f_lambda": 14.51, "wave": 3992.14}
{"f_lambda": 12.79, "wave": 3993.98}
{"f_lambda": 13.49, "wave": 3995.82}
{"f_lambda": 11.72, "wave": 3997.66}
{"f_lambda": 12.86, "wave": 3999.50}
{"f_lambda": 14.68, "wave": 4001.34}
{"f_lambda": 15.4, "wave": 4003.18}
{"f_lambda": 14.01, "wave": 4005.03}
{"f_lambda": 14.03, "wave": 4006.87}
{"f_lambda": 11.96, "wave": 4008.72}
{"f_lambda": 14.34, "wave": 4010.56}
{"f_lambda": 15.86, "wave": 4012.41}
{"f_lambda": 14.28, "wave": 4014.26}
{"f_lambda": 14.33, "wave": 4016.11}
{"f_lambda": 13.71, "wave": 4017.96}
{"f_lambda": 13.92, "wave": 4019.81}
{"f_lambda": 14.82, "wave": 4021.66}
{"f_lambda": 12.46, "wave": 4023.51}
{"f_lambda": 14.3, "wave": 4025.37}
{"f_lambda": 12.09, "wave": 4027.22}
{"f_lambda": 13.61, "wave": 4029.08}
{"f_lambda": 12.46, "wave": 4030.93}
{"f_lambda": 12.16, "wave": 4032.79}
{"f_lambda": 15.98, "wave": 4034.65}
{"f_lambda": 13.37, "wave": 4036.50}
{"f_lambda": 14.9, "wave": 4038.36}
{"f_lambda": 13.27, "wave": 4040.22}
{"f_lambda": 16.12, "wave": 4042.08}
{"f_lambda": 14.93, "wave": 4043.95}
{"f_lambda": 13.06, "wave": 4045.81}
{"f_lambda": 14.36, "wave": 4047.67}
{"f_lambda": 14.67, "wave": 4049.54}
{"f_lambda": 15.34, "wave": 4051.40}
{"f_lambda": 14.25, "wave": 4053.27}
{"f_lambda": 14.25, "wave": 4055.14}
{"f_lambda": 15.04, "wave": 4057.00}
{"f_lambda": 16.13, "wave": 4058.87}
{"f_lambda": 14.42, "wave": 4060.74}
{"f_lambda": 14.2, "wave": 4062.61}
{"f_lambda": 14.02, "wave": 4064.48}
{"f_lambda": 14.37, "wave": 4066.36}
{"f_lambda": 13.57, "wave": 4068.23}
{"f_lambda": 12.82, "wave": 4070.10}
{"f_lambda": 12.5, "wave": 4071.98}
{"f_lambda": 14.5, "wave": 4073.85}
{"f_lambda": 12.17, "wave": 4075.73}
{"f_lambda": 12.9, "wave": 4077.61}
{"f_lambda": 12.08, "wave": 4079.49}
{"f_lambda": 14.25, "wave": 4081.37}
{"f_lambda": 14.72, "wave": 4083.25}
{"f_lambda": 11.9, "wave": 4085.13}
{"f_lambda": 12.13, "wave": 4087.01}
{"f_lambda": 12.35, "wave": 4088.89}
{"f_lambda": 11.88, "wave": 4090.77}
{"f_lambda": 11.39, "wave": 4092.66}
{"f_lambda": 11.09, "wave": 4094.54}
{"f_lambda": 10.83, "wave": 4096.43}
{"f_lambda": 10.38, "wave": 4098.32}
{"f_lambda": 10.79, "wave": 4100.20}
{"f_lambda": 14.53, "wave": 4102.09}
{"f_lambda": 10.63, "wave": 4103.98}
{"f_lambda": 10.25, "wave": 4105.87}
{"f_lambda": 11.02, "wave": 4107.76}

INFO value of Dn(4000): 1.27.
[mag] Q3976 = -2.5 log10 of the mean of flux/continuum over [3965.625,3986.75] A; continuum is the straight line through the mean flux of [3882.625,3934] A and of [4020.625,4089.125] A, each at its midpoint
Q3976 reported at 0.19 mag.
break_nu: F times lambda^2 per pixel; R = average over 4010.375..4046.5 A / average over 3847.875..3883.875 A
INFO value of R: 1.27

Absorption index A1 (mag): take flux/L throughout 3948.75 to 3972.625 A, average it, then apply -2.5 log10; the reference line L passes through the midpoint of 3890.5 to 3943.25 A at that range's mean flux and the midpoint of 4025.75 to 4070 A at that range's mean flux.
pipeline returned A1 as 0.14 mag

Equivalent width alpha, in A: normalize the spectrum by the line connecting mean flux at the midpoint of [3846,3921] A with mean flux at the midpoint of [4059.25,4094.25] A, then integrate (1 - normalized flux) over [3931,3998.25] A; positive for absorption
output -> 5.3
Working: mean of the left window 11.7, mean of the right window 13.1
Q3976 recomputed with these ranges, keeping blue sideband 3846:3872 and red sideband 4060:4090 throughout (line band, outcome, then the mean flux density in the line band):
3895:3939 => 0.100 mag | 11.4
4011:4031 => -0.068 mag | 13.9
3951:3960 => 0.056 mag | 12.1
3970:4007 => 0.033 mag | 12.5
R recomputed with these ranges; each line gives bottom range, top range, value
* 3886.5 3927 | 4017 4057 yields 1.28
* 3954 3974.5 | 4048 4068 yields 1.53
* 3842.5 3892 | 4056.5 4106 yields 1.23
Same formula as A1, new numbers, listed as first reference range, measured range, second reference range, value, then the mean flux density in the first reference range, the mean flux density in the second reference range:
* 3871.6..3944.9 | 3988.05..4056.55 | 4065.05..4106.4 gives -0.16 mag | 11.3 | 12.4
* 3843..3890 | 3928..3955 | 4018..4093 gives 0.11 mag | 11.7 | 13.7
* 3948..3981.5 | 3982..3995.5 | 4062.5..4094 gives -0.19 mag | 10.8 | 13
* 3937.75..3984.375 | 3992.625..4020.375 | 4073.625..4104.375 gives -0.20 mag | 11.2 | 12.2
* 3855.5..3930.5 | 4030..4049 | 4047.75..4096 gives -0.07 mag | 11.7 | 13.5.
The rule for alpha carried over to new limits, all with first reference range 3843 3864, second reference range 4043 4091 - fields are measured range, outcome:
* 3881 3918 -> 2.48 A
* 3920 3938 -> 2.89 A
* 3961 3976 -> 4.25 A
